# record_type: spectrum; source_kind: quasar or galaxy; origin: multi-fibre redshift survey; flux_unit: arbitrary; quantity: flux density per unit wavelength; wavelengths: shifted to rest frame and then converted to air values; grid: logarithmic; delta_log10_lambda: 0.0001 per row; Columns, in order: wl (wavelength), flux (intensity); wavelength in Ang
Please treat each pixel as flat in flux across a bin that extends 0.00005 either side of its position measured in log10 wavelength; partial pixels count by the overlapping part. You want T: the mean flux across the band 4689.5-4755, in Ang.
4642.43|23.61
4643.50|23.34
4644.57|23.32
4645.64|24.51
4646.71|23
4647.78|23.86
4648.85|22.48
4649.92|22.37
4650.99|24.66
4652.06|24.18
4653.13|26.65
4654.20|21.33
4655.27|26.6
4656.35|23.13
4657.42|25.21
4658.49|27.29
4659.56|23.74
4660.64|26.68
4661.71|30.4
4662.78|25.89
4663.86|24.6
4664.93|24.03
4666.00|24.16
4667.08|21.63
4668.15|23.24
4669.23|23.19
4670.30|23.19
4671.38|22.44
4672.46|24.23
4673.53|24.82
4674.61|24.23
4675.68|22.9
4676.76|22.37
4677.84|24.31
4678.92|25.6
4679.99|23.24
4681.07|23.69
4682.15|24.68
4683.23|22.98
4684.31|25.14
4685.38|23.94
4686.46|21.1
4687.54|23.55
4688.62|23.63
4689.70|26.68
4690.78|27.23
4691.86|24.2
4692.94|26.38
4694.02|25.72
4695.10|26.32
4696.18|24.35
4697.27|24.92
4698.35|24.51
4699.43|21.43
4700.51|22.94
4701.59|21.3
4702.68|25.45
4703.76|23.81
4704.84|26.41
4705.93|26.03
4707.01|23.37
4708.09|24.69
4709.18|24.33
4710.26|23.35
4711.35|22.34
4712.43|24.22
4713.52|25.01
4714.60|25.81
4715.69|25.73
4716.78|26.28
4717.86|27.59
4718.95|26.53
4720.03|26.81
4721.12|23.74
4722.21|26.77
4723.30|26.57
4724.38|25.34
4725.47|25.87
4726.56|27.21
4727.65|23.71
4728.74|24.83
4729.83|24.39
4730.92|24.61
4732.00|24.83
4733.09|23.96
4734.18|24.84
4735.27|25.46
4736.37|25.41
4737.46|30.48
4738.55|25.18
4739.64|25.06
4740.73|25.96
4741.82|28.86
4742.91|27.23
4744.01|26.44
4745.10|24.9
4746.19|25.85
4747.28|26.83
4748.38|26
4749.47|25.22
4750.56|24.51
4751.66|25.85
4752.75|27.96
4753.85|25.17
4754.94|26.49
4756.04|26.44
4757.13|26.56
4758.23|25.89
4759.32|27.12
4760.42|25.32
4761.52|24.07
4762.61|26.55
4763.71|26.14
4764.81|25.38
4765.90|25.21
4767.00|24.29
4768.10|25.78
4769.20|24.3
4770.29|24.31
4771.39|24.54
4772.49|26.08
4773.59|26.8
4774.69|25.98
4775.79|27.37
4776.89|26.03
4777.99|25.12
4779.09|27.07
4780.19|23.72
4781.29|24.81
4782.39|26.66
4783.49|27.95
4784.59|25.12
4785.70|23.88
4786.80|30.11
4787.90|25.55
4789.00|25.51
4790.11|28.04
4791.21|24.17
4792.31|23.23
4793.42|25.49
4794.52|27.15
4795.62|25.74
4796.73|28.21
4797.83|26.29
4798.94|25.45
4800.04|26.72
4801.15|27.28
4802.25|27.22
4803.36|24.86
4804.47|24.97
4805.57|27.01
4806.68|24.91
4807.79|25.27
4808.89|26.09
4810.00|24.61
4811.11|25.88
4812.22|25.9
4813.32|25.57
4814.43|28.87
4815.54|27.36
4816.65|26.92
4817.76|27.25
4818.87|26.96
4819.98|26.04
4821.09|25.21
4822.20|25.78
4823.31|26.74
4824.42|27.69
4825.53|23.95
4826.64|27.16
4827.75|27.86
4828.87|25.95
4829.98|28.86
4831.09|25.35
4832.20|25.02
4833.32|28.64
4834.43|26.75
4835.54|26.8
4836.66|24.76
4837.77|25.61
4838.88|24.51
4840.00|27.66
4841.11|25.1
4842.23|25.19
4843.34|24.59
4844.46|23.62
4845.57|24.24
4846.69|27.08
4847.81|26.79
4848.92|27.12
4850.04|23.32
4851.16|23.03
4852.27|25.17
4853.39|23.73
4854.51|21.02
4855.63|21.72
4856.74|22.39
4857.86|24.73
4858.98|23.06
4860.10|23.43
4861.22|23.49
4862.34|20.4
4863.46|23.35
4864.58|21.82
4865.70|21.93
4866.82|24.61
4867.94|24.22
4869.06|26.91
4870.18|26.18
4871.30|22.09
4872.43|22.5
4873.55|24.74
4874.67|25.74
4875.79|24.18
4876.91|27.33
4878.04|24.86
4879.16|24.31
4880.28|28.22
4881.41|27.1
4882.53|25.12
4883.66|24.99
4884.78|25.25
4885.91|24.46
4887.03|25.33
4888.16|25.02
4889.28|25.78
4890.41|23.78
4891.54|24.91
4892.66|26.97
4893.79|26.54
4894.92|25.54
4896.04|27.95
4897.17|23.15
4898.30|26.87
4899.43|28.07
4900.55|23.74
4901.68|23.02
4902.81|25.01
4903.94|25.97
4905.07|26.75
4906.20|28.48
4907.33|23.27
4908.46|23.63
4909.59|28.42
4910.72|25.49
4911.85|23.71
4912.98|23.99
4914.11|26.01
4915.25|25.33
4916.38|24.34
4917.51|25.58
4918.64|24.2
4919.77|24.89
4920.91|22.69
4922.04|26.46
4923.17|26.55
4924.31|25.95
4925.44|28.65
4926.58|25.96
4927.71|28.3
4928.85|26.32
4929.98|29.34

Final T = 25.4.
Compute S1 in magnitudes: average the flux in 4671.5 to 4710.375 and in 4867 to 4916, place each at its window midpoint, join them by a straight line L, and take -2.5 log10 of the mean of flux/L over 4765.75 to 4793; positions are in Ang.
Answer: -0.04 mag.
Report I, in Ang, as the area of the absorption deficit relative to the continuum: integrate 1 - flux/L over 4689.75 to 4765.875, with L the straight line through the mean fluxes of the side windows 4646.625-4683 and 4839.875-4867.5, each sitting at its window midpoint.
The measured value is -4.2 Ang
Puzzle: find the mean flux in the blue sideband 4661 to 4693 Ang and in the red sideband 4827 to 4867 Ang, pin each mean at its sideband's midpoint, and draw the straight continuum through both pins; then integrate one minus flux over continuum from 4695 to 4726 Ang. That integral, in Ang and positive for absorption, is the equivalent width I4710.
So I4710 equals -0.7 Ang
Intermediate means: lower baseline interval 24.2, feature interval 24.9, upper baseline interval 24.7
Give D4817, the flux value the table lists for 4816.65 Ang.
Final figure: 26.92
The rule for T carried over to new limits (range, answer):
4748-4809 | 25.9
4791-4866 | 25.4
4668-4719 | 24.3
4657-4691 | 24.3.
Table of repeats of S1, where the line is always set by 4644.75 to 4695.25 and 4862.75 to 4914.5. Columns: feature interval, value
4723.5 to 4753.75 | -0.05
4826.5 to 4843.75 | -0.05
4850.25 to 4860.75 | 0.08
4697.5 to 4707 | 0.02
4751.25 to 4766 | -0.06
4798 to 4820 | -0.06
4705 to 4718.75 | -0.02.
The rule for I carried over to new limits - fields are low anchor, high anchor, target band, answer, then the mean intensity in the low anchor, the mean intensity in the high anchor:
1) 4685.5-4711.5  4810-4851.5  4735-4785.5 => -1.6 Ang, 24.4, 26.1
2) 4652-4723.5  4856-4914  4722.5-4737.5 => -0.4 Ang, 24.6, 24.9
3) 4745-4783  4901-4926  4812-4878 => 1.0 Ang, 25.7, 25.4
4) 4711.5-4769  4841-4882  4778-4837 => -3.0 Ang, 25.8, 24.3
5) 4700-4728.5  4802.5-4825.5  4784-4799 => -0.1 Ang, 25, 26.2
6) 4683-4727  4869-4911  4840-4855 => 0.3 Ang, 24.9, 25.4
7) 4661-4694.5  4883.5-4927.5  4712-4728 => -0.9 Ang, 24.3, 25.5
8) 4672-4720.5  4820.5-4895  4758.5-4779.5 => -0.8 Ang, 24.5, 25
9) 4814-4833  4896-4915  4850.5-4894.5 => 2.6 Ang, 26.6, 25.4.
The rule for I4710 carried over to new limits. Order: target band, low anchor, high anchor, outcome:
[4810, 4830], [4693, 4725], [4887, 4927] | -1.04 Ang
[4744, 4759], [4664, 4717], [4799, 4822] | -0.47 Ang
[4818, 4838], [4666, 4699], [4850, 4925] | -1.49 Ang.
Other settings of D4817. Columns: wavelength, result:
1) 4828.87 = 25.95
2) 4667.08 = 21.63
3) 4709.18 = 24.33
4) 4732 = 24.83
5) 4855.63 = 21.72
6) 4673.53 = 24.82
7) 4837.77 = 25.61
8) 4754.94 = 26.49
